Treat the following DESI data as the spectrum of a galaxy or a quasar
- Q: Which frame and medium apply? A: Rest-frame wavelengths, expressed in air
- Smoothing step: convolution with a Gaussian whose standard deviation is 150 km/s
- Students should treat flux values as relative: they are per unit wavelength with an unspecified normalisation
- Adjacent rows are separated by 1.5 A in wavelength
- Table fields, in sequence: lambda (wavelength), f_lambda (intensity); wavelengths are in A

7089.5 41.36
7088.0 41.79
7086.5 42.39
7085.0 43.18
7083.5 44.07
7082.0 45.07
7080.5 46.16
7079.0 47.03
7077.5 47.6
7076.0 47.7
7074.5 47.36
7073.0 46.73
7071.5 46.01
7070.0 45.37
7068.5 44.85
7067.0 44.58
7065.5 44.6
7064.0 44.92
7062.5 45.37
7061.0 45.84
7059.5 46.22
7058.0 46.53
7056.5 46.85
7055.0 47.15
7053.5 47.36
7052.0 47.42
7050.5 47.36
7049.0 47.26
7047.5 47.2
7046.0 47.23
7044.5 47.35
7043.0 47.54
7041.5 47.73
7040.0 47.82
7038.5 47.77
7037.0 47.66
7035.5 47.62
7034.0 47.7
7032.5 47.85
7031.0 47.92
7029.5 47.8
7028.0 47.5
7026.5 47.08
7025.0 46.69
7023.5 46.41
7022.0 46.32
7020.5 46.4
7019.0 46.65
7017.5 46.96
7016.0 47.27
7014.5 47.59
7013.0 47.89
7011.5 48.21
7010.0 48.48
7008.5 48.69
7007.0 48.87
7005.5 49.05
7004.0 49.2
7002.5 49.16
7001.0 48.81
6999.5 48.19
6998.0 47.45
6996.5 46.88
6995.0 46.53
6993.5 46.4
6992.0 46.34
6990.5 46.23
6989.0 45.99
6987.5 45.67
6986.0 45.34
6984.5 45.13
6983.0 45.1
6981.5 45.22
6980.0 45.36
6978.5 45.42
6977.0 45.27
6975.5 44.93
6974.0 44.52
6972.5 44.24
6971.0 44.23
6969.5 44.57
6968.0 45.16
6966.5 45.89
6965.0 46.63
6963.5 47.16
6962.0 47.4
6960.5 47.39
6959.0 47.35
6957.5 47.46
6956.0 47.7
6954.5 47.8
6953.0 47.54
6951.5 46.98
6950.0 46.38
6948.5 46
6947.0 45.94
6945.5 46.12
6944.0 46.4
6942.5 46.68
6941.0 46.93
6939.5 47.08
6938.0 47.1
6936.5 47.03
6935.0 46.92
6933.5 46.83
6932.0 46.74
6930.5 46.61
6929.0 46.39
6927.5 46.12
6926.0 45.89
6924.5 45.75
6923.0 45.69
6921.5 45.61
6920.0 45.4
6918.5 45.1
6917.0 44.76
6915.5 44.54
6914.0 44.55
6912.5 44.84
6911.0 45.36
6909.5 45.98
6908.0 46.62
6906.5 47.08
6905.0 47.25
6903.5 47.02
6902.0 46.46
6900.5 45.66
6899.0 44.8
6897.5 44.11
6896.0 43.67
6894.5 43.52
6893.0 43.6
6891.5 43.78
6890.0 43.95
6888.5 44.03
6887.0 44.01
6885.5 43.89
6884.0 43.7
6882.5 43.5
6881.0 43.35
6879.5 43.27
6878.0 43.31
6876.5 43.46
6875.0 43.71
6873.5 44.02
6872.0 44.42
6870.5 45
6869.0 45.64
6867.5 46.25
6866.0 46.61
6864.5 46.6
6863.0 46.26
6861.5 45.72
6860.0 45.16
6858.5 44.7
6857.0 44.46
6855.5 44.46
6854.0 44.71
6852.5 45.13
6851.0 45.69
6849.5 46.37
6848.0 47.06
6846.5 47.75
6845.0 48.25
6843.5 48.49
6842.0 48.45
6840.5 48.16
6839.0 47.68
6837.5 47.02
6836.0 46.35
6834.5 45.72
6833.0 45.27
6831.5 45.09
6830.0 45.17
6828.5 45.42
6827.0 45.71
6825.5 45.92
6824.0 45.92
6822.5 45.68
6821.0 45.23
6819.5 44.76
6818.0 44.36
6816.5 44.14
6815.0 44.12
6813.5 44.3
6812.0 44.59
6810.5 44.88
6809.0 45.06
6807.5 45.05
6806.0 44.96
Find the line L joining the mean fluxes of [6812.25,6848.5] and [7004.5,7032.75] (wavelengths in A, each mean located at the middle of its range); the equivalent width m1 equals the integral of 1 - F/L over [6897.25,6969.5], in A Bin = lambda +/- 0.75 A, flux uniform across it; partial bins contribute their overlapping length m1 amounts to 0.9 A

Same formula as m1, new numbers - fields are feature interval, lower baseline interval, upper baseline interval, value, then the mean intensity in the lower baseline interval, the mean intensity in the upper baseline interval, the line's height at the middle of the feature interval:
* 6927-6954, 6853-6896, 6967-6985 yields -1.15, 44.5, 44.9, 44.8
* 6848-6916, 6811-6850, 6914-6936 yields 1.50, 46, 45.8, 45.9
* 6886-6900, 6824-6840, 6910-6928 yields 0.47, 46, 45.3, 45.5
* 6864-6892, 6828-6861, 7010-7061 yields 1.25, 46.2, 47.3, 46.4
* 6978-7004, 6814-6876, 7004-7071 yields 0.14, 45.8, 47.1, 46.8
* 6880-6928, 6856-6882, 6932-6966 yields 0.80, 44.8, 46.9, 45.7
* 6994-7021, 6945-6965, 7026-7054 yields -0.32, 47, 47.5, 47.3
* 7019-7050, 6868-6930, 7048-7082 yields -0.84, 44.9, 46.4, 46.1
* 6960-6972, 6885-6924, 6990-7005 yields 0.19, 45.1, 47.6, 46.7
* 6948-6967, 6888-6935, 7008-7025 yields -0.34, 45.4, 47.3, 46.3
